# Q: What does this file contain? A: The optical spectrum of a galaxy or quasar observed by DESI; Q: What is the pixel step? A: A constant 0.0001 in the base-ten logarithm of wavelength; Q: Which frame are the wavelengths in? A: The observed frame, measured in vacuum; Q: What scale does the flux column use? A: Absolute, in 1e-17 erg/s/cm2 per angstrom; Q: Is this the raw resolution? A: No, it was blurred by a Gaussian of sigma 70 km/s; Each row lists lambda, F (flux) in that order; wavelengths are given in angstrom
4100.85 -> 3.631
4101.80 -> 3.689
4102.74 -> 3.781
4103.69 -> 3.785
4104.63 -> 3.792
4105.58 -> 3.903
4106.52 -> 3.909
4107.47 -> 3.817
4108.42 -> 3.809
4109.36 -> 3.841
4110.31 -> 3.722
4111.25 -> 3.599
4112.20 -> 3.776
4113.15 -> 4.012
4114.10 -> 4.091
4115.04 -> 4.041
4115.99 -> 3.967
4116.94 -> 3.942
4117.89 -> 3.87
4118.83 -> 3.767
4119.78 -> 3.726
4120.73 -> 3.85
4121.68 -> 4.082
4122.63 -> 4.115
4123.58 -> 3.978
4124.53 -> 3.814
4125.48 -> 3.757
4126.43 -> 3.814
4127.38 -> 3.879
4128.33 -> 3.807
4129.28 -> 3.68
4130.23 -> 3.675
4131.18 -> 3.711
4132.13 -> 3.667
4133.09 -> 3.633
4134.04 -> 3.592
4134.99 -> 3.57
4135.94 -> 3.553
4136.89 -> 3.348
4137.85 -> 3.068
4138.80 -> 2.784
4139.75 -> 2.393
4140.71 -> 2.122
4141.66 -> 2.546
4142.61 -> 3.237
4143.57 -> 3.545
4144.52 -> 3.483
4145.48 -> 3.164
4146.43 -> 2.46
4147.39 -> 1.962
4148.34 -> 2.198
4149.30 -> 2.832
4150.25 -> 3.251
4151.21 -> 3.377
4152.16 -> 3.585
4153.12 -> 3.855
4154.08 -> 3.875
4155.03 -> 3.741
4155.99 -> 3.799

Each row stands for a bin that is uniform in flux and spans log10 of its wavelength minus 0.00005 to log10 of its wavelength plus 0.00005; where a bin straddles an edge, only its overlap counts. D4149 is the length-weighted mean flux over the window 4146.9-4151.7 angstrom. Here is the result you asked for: 2.73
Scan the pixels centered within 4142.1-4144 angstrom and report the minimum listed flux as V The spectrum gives 3.237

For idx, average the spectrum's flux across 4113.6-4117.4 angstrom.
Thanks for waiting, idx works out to 4.01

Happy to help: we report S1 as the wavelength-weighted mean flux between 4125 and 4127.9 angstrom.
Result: 3.82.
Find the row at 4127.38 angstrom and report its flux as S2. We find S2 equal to 3.879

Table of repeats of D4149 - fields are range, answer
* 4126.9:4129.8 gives 3.79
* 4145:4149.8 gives 2.53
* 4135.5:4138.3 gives 3.32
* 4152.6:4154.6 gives 3.86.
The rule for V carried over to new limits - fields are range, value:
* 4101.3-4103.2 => 3.689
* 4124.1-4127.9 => 3.757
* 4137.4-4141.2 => 2.122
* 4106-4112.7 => 3.599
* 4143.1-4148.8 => 1.962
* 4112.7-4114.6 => 4.012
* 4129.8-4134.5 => 3.592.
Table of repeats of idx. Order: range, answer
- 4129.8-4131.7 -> 3.7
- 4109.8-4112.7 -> 3.7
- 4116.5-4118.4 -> 3.92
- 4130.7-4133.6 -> 3.66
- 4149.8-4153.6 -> 3.52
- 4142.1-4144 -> 3.37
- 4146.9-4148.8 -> 2.08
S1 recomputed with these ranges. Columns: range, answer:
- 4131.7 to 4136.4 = 3.6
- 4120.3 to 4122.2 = 3.97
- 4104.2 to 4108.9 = 3.85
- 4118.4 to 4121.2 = 3.78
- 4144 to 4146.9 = 3.05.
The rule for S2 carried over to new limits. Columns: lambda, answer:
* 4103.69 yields 3.785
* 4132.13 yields 3.667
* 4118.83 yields 3.767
